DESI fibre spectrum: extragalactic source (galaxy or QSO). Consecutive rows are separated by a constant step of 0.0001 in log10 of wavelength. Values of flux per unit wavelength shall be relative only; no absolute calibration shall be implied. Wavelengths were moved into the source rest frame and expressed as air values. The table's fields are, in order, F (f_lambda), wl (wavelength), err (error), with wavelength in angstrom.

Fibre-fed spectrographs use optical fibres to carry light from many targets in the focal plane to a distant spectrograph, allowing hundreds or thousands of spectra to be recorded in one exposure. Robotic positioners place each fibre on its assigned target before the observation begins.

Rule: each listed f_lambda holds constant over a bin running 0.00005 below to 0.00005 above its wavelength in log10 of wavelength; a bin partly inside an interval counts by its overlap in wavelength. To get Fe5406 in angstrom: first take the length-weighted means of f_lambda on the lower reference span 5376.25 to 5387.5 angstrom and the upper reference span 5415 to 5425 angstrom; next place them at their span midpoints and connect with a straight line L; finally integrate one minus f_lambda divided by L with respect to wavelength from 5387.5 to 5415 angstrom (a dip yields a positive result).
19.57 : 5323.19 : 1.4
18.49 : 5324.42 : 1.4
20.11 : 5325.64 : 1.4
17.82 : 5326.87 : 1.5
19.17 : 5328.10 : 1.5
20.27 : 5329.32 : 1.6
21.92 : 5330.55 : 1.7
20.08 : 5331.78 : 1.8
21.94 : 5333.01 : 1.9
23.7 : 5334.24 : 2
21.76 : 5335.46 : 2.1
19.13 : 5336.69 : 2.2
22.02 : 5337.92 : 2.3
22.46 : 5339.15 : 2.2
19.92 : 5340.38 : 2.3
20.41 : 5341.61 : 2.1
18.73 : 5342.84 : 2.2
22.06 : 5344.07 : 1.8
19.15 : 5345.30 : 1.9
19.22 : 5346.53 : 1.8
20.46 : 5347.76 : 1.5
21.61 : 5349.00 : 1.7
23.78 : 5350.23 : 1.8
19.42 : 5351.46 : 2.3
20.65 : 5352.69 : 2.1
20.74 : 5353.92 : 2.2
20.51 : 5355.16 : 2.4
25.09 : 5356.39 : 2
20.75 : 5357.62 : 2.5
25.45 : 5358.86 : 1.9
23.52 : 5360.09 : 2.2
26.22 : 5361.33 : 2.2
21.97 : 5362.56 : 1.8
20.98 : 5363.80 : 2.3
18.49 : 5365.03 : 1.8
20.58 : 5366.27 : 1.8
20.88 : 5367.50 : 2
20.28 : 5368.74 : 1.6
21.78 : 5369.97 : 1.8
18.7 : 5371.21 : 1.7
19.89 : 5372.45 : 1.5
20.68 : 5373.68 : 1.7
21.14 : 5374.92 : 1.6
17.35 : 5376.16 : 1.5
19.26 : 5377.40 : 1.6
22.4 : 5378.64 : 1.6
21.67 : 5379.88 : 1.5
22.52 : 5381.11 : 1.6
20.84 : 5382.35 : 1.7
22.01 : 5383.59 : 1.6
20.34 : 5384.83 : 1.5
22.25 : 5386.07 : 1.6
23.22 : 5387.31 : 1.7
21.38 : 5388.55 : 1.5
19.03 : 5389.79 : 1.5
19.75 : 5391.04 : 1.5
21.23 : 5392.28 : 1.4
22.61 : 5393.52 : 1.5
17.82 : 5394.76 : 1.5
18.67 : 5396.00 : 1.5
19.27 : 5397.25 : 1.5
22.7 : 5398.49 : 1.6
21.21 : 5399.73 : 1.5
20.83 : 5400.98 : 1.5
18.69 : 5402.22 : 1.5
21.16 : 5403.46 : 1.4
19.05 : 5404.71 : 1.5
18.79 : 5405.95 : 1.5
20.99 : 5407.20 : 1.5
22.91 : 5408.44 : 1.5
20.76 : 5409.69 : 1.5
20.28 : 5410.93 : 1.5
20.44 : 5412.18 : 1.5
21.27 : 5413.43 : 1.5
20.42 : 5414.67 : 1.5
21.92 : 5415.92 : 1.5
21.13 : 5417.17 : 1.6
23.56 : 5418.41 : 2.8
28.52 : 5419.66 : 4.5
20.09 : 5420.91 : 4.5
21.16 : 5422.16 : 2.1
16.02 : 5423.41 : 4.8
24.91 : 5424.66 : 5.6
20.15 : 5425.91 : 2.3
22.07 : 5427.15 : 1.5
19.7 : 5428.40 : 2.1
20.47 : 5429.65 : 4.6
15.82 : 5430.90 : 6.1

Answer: 1.56 angstrom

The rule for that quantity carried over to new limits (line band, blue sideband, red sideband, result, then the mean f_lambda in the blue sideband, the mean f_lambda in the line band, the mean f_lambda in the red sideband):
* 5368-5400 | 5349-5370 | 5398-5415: 0.8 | 21.8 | 20.7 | 20.7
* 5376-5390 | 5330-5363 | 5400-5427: 0.1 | 21.6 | 21.2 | 21.1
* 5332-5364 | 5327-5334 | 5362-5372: -1.7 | 20.6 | 21.6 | 20.4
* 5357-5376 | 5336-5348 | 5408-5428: -0.5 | 20.4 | 21.3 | 21.6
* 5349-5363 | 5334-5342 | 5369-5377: -1.3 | 21.3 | 22.5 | 19.9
